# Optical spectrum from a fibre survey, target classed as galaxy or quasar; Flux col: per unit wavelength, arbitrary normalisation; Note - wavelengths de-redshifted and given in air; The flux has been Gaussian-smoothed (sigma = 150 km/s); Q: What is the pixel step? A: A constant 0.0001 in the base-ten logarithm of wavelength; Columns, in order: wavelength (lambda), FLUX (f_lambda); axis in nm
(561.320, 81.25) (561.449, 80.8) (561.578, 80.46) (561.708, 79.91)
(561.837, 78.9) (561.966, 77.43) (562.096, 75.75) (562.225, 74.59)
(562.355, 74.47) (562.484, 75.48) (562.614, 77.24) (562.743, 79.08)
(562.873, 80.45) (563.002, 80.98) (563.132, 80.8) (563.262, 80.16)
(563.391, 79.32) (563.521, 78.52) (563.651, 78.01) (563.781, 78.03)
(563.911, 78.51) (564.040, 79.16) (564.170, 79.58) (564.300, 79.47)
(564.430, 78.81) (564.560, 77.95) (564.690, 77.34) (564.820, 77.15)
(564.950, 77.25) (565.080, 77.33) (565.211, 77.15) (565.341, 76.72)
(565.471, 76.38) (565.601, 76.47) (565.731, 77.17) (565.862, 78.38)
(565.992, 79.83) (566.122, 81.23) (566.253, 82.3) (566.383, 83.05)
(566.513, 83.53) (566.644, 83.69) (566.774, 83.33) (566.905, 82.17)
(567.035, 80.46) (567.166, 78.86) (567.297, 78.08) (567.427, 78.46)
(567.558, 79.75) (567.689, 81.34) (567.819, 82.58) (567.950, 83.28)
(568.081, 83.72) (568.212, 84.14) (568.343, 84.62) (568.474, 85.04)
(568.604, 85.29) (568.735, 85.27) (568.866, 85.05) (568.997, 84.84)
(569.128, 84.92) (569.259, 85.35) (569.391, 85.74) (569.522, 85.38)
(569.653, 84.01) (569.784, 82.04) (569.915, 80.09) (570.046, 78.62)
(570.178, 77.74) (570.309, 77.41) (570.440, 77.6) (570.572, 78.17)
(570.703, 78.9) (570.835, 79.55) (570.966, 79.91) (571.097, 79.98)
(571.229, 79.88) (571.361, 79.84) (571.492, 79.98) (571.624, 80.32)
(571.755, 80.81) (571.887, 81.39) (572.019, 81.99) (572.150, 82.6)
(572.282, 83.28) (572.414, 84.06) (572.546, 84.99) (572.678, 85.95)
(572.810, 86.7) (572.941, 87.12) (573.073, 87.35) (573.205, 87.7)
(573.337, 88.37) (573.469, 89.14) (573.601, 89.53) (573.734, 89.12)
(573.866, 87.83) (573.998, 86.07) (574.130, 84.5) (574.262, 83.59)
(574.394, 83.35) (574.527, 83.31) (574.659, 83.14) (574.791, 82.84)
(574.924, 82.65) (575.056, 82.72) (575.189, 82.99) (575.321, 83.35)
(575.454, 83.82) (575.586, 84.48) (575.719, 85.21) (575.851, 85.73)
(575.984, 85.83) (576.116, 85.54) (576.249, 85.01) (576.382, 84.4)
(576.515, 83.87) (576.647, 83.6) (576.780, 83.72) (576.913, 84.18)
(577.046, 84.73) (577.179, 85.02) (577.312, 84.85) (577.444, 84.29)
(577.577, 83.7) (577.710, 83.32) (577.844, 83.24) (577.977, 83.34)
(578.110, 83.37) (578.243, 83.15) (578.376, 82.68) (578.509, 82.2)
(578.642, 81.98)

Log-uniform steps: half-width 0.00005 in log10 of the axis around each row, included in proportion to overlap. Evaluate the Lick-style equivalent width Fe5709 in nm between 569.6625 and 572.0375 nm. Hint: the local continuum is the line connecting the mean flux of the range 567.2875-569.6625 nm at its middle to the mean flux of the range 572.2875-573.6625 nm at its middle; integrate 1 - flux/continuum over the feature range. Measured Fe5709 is 0.16 nm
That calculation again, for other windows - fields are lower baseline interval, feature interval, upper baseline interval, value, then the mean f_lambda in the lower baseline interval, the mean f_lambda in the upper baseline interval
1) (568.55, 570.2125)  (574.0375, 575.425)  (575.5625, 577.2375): 0.02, 83.5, 84.7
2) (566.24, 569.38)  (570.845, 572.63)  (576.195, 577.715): 0.04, 82.9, 84.3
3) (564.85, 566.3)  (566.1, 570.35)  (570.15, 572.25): -0.19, 78.1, 79.9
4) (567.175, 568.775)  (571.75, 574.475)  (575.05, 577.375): -0.06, 82.5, 84.4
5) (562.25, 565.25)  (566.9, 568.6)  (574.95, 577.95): -0.04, 78.3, 84.2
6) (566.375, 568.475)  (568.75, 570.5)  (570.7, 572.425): -0.02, 82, 80.9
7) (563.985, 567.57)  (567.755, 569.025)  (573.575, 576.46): -0.06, 79.3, 84.7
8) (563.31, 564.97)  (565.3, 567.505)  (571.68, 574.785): 0.00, 78.5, 85.3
